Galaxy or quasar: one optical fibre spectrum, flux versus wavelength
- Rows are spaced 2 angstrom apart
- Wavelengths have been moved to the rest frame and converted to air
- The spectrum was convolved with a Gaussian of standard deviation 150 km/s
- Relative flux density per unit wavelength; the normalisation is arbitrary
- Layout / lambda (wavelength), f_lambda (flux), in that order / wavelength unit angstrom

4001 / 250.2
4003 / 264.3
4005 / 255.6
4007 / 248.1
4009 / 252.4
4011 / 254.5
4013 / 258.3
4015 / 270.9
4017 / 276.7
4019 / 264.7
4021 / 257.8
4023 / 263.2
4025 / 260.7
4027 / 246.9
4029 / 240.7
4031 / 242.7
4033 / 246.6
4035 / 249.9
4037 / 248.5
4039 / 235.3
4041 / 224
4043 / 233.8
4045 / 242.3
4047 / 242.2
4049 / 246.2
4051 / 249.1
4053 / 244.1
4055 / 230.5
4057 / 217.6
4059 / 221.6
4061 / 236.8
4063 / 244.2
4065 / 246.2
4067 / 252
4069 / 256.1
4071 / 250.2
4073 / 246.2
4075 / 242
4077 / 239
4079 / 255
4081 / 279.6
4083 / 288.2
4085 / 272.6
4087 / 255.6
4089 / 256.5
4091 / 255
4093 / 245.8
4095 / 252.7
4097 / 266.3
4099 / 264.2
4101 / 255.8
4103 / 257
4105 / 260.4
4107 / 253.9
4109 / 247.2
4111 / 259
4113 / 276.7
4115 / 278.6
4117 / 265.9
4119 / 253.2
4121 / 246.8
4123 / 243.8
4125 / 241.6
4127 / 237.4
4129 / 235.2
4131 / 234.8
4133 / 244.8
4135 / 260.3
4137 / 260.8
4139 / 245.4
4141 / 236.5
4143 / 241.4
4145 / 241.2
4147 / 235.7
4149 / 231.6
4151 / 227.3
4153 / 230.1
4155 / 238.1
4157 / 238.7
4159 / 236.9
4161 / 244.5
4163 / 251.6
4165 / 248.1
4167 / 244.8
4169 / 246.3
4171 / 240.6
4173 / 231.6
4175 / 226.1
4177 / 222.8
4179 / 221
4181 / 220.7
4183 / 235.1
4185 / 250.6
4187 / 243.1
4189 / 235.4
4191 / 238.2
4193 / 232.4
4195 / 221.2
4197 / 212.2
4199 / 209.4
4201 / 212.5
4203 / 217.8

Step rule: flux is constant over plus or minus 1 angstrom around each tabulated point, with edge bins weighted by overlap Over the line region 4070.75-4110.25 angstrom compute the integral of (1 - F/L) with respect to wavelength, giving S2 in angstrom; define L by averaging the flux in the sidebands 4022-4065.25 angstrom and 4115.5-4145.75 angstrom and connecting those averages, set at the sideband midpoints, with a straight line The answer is -2.13 angstrom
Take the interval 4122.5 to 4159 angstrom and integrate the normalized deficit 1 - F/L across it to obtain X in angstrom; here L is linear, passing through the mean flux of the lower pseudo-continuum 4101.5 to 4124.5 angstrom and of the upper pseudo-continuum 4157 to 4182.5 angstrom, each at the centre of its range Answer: 1.1 angstrom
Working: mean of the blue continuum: 258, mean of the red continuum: 236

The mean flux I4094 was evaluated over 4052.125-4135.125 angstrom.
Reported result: 252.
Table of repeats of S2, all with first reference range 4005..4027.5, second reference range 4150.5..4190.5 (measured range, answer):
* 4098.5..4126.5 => -1.3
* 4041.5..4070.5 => 1.6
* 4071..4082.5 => -0.1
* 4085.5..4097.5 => -0.3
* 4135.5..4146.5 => -0.2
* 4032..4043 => 0.7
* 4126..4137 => -0.1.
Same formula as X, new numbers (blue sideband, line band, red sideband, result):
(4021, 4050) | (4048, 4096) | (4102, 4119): 0.7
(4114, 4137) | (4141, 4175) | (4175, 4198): 0.1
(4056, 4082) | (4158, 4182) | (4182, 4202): -0.4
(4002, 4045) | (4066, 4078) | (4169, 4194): -0.1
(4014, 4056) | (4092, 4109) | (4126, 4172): -0.8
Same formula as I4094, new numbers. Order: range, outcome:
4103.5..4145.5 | 251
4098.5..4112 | 257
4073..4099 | 259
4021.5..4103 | 249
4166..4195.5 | 234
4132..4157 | 241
